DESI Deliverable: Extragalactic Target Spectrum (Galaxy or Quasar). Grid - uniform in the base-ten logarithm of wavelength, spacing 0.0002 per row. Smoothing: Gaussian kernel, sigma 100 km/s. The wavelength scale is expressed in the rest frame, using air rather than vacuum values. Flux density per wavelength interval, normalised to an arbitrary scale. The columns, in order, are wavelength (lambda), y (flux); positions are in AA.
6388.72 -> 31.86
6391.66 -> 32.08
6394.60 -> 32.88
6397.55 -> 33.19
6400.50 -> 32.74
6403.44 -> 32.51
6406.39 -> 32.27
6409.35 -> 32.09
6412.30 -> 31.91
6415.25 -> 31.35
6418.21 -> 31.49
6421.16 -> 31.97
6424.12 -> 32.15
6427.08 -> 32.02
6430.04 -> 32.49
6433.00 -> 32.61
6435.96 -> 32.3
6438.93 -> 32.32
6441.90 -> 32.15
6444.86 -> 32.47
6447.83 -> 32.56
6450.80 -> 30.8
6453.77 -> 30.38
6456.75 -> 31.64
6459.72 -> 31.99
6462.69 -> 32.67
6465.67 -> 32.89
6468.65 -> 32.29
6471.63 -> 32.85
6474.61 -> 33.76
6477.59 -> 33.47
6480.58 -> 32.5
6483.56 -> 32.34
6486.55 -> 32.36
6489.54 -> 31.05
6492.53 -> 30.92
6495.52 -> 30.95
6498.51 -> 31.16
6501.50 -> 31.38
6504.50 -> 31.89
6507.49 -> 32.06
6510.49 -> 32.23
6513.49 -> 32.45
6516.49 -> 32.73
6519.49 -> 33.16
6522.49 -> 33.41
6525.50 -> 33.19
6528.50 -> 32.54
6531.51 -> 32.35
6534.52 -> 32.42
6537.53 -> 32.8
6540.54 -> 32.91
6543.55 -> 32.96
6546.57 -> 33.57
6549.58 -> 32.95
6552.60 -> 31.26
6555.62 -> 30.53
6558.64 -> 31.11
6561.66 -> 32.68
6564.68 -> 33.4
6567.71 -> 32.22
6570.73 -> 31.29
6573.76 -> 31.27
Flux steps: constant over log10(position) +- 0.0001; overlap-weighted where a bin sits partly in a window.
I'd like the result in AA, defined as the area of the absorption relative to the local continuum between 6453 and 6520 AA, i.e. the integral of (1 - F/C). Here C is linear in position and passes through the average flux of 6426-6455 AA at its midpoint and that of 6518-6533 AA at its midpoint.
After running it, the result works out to 0.8 AA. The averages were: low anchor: 32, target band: 32.1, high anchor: 32.9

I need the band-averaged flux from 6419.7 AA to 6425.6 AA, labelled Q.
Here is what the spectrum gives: 32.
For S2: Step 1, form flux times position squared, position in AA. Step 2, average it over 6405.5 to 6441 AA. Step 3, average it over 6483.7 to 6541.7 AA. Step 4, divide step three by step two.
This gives 1.0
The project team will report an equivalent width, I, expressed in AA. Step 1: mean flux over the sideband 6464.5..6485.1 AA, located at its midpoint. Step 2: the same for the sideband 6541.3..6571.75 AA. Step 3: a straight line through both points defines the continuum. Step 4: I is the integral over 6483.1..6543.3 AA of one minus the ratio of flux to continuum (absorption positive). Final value 0.6 AA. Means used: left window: 32.9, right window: 32.2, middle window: 32.2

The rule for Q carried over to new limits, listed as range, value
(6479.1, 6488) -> 32.4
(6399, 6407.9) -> 32.5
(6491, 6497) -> 30.9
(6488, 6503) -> 31.1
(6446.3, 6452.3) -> 31.7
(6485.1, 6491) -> 31.7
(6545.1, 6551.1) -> 33.3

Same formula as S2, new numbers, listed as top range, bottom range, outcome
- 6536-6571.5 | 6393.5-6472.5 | 1.04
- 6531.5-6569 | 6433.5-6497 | 1.03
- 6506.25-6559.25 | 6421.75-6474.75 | 1.04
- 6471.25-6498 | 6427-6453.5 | 1.02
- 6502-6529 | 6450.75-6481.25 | 1.02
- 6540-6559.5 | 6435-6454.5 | 1.04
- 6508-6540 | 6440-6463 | 1.05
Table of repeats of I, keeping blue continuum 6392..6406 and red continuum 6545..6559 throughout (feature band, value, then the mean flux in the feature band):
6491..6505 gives 0.44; 31.2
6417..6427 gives 0.22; 31.9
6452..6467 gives 0.25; 31.9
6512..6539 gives -0.59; 32.8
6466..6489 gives -0.29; 32.7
